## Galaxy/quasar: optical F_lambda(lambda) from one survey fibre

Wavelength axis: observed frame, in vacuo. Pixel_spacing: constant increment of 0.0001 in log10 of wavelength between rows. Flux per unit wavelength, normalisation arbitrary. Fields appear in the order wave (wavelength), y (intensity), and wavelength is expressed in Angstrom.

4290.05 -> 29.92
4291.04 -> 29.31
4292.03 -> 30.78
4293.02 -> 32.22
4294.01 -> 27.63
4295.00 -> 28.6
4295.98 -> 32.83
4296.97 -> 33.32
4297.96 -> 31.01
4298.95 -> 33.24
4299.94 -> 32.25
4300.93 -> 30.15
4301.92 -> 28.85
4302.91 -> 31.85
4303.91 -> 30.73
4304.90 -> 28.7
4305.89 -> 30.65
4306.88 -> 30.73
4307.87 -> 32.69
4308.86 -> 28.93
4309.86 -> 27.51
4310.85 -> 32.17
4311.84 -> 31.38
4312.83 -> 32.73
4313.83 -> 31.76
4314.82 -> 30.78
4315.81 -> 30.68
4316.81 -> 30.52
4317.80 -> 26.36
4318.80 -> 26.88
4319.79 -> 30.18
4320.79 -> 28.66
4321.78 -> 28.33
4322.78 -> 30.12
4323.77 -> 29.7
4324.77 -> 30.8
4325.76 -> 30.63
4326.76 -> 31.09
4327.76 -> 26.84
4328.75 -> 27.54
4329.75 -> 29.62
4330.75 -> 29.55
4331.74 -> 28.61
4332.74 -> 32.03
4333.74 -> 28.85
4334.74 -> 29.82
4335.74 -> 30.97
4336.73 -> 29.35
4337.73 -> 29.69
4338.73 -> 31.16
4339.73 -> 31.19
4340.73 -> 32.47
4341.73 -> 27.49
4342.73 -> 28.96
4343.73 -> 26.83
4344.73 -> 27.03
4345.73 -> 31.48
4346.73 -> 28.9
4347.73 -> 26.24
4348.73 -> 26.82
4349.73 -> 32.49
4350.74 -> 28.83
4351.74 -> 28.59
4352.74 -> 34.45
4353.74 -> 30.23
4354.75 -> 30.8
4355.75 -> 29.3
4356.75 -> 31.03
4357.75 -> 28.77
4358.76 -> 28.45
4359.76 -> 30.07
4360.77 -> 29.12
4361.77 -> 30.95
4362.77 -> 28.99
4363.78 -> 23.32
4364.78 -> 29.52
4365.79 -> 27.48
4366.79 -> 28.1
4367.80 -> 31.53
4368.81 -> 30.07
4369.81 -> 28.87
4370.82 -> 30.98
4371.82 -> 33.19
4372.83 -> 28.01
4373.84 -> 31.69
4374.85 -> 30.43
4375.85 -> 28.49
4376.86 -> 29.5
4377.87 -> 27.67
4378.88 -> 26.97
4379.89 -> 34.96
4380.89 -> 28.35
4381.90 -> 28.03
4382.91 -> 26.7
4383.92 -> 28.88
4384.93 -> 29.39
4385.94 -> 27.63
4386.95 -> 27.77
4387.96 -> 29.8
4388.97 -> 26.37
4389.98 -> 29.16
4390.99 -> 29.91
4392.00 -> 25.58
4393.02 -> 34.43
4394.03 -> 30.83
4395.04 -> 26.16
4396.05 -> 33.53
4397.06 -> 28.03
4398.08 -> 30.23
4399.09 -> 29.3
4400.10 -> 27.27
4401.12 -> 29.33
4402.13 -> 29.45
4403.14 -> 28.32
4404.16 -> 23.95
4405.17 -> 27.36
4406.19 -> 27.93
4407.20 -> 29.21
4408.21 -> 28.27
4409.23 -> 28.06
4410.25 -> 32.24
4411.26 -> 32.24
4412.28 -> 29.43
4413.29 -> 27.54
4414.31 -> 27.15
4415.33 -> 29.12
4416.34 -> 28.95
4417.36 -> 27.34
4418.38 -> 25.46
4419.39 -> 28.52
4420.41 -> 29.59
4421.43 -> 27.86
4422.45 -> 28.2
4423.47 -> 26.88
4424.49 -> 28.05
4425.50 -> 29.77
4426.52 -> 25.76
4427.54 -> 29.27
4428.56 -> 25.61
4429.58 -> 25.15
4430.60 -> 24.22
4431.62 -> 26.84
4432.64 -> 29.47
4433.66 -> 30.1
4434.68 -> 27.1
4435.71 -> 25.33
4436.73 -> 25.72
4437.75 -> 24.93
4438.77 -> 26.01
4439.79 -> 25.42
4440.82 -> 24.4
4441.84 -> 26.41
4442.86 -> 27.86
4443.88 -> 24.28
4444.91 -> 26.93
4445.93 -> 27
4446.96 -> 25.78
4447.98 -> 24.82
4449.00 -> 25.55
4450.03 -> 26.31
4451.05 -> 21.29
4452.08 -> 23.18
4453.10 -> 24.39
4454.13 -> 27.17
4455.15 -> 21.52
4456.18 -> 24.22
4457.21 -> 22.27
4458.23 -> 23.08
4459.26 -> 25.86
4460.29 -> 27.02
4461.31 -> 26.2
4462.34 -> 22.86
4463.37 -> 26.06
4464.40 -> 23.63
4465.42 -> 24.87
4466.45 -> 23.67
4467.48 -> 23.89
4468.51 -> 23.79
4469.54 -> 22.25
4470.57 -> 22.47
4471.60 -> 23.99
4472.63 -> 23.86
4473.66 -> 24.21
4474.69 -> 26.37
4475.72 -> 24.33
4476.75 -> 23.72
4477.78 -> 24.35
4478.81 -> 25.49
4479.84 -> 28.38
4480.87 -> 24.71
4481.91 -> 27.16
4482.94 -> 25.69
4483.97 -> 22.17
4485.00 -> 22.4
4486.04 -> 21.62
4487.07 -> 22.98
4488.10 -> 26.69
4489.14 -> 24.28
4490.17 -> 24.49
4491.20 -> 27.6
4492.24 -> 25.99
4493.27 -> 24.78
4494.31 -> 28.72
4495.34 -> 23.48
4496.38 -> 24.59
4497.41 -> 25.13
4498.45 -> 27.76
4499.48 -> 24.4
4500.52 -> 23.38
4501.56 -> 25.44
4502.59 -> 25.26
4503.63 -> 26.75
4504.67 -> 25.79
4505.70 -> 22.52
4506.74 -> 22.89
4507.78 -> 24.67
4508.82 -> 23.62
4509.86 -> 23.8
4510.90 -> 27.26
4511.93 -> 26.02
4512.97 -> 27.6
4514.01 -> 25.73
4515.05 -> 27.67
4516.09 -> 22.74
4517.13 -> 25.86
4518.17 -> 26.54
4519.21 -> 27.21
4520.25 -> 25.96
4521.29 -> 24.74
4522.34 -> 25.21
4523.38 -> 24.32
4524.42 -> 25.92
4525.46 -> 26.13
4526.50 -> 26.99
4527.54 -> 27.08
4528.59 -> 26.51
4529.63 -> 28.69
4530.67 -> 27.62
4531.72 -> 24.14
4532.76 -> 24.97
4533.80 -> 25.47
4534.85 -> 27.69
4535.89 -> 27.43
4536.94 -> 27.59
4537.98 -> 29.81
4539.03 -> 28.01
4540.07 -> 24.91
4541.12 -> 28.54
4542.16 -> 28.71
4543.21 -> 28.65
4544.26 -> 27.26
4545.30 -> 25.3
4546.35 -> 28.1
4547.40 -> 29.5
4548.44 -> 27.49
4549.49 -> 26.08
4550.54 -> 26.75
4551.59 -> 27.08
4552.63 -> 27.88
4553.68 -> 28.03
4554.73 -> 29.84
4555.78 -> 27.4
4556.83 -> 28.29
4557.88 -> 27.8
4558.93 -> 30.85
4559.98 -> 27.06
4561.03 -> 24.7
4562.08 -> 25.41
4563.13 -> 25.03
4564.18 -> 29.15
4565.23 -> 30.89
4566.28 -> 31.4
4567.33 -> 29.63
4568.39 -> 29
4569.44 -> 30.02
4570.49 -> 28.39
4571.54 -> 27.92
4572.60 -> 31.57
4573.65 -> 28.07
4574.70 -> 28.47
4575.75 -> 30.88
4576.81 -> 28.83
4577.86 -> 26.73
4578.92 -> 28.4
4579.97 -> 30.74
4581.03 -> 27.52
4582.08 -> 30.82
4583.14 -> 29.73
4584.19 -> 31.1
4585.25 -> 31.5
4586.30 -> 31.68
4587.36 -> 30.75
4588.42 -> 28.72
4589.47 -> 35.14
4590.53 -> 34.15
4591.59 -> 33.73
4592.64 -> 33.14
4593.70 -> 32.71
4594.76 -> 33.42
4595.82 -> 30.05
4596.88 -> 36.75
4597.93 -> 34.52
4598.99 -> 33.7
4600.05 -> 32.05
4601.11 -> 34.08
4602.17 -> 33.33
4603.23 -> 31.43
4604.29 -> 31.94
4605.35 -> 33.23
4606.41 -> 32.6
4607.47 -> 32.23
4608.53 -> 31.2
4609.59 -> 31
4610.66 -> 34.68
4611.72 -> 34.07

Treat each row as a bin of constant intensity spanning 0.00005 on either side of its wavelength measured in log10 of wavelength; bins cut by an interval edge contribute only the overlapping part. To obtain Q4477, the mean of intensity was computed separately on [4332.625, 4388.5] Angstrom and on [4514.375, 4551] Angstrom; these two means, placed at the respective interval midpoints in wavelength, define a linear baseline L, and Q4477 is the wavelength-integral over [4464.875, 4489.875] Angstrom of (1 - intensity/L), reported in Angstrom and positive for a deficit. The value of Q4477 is 3.0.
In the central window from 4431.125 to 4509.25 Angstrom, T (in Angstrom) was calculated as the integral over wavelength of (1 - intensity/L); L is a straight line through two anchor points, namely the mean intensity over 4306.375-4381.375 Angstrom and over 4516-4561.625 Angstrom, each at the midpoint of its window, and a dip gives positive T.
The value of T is 8.3 Angstrom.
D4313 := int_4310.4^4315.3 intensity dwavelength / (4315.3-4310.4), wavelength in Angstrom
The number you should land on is 31.8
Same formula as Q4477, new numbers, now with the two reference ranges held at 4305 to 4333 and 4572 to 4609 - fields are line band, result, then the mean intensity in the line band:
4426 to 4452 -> 3.9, 26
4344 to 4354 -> 0.2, 29.4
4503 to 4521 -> 3.3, 25.4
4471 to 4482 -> 2.1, 25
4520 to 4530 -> 1.6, 26.1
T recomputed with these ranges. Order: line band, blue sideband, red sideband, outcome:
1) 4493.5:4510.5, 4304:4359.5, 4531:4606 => 2.7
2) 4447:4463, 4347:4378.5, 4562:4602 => 3.0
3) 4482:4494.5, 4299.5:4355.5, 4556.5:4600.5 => 2.2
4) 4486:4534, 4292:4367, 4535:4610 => 6.9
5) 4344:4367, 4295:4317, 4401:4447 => 0.3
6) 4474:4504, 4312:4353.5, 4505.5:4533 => 1.4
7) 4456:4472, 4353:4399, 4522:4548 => 2.2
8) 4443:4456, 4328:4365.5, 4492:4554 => 1.2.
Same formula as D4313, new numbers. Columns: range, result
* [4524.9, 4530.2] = 27.1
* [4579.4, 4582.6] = 29.7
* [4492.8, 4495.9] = 25.6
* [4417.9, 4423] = 27.9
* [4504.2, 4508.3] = 24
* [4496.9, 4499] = 26.4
